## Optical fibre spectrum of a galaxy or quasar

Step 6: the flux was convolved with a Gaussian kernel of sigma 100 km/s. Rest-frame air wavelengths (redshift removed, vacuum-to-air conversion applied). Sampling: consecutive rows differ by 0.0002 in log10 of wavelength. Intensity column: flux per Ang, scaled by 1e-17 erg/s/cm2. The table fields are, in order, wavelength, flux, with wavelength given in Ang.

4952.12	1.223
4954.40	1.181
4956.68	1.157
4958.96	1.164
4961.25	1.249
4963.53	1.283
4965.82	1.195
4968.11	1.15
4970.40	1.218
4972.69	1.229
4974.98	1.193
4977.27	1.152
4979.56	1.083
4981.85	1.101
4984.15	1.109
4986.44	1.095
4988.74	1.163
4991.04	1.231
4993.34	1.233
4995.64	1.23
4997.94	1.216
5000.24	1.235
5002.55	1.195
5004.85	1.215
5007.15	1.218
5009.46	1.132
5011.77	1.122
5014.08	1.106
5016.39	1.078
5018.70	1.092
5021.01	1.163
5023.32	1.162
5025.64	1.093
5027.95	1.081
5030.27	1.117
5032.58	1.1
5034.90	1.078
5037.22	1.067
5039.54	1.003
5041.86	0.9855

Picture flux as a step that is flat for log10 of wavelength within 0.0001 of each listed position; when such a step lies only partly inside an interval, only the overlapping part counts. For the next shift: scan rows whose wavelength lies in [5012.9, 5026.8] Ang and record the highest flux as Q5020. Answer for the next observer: 1.163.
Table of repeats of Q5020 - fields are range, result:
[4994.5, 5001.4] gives 1.235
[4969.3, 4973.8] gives 1.229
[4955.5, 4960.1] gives 1.164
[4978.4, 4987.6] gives 1.109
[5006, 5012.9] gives 1.218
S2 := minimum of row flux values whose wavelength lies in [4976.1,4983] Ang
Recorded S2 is 1.083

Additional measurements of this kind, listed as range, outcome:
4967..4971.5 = 1.15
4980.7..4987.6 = 1.095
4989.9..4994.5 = 1.231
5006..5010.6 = 1.132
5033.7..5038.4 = 1.067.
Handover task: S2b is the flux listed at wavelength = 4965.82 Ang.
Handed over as 1.195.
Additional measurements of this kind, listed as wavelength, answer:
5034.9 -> 1.078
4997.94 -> 1.216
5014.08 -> 1.106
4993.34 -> 1.233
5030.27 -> 1.117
